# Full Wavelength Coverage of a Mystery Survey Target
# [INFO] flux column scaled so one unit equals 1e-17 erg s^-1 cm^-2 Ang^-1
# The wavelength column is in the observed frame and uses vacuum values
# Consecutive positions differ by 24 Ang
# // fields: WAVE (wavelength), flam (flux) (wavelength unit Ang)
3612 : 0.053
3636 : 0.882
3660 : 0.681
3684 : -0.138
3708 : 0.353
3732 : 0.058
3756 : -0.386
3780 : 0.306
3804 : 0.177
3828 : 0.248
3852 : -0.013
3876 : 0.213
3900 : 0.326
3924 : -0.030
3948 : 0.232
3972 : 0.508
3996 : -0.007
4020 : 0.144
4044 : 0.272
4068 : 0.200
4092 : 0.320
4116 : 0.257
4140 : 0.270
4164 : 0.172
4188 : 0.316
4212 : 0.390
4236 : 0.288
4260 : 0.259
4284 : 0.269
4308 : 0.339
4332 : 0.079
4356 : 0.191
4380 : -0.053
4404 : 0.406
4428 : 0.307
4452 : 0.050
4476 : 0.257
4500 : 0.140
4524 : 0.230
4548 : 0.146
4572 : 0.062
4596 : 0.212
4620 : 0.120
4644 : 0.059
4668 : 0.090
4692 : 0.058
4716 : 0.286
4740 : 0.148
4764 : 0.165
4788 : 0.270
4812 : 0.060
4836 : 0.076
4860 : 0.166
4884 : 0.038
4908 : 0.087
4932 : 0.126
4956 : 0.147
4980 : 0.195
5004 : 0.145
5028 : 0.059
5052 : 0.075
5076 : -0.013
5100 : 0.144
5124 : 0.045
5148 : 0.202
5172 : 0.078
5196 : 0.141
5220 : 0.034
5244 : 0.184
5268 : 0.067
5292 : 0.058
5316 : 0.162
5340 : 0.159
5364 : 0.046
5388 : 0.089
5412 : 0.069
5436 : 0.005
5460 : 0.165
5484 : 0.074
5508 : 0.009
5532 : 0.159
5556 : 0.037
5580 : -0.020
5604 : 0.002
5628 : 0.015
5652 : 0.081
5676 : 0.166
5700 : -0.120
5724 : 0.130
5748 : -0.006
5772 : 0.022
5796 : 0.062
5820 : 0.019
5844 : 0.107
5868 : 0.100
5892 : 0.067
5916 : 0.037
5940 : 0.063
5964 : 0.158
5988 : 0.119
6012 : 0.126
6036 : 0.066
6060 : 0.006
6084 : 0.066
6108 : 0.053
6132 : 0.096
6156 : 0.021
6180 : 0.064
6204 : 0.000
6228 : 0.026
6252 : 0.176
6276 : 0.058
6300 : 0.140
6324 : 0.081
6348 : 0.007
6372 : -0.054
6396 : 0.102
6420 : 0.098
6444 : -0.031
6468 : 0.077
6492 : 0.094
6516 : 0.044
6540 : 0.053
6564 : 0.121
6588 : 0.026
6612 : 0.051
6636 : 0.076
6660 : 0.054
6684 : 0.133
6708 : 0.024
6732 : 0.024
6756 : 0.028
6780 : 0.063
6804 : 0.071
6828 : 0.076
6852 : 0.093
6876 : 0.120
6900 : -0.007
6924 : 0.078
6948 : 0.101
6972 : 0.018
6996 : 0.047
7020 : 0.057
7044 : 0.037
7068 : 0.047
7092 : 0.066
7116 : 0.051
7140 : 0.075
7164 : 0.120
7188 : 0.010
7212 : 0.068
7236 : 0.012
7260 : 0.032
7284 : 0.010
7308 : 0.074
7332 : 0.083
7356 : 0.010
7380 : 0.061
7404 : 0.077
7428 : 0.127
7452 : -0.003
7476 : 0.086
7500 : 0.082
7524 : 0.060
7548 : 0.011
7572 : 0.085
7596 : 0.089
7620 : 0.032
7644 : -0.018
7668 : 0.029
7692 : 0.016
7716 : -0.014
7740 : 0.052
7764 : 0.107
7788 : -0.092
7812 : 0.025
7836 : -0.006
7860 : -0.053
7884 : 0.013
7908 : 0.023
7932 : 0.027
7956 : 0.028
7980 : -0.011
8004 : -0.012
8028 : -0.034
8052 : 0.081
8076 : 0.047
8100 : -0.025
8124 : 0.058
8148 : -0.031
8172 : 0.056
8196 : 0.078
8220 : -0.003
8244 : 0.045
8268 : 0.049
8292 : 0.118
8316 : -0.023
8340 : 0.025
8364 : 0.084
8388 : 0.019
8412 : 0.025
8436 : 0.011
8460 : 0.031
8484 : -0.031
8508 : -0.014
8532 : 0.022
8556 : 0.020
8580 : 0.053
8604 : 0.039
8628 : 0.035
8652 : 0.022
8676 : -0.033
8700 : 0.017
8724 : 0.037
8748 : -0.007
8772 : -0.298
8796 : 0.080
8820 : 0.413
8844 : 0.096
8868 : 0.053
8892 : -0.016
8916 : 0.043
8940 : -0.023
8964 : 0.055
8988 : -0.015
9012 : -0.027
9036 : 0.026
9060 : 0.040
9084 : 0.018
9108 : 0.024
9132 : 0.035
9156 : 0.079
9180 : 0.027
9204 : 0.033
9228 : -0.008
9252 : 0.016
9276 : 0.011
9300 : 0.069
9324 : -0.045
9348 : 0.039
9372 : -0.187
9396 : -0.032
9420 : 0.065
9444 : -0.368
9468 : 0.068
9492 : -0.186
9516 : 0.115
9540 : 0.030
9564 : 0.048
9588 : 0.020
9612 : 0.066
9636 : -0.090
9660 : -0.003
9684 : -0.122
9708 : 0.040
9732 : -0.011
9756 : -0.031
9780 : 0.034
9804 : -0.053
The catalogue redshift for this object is 1.364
